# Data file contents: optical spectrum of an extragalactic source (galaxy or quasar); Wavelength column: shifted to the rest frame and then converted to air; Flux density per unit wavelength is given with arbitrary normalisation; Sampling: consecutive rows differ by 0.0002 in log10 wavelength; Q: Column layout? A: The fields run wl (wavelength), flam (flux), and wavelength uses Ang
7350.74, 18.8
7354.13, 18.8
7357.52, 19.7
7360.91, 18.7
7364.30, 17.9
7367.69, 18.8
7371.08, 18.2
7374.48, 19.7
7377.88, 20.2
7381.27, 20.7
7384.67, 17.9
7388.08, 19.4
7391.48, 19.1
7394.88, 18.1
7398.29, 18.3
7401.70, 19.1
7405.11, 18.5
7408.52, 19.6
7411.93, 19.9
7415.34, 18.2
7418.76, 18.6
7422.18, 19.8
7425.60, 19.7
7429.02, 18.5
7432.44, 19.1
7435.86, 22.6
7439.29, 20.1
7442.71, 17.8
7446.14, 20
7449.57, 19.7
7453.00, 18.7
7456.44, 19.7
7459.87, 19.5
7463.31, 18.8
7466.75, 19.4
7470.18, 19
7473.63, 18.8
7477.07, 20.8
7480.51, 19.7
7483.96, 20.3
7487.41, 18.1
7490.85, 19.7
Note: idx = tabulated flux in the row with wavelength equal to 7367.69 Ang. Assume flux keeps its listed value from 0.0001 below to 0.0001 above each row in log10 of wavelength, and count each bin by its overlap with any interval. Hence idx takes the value 18.8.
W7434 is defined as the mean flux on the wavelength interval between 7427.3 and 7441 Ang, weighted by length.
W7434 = 20.1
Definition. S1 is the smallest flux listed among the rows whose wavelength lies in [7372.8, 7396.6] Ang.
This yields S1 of 17.9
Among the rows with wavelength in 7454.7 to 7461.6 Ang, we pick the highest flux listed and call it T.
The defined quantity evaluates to 19.7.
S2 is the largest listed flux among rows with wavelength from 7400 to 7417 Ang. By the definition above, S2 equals 19.9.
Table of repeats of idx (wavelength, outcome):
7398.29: 18.3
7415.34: 18.2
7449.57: 19.7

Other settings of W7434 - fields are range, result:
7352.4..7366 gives 18.8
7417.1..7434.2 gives 19.2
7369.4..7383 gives 19.7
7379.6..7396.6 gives 19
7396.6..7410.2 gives 18.9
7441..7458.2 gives 19.2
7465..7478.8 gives 19.5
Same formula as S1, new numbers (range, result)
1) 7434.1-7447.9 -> 17.8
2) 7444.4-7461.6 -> 18.7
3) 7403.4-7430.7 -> 18.2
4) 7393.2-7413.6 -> 18.1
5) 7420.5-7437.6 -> 18.5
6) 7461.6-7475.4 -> 18.8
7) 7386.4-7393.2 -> 19.1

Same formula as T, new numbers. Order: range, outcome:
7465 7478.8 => 20.8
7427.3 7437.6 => 22.6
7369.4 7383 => 20.7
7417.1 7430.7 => 19.8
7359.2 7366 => 18.7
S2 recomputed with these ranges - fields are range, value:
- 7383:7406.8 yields 19.4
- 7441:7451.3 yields 20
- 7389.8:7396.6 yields 19.1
